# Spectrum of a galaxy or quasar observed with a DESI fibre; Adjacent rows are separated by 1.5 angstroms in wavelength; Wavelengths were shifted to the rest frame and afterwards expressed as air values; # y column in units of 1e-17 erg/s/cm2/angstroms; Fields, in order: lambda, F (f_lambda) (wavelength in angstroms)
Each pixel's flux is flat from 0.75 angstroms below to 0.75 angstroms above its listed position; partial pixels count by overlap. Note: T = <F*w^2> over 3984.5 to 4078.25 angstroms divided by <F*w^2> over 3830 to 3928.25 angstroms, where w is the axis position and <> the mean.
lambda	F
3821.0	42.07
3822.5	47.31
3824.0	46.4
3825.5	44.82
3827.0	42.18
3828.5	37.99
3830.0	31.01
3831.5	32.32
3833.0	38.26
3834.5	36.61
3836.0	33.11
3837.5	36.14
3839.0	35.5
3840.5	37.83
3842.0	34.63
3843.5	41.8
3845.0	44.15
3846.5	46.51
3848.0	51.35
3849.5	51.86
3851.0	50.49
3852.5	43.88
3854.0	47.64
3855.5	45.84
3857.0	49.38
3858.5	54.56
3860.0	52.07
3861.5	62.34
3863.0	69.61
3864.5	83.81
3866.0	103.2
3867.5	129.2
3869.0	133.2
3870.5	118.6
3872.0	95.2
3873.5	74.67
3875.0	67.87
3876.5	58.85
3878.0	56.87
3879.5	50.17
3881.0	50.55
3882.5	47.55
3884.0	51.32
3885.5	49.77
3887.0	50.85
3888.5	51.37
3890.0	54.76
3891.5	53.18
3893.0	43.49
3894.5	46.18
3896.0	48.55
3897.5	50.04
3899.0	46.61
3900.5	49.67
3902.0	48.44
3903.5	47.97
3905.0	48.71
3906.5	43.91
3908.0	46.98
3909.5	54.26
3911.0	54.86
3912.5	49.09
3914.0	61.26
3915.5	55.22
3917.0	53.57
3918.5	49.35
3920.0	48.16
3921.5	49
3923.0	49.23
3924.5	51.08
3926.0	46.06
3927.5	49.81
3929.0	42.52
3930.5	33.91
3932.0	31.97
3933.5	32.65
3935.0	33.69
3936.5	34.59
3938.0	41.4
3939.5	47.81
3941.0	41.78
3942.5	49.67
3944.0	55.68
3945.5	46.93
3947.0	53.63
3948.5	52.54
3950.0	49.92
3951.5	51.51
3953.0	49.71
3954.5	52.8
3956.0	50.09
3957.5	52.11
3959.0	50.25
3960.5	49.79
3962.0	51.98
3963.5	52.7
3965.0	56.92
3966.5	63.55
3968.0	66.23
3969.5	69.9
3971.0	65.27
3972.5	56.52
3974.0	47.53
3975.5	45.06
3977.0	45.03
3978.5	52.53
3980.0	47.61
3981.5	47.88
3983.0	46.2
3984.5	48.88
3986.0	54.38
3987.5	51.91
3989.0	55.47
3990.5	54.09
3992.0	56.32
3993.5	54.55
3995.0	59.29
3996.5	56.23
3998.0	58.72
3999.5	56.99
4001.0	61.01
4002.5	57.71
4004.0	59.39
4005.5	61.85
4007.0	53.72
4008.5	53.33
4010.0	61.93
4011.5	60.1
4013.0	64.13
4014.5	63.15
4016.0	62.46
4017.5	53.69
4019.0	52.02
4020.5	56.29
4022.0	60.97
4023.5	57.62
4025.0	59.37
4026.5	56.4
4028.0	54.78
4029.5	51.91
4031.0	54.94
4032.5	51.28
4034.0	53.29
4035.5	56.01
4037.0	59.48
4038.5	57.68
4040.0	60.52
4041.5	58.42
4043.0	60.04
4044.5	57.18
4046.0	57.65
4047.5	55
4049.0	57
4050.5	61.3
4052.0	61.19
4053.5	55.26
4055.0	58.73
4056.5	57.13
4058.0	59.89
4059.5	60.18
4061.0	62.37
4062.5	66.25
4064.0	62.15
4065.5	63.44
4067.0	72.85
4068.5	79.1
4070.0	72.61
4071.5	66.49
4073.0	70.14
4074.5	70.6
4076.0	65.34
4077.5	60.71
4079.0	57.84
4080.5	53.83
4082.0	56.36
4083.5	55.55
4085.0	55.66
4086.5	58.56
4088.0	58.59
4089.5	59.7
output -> 1.17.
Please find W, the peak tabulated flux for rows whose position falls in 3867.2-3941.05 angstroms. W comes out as 133.2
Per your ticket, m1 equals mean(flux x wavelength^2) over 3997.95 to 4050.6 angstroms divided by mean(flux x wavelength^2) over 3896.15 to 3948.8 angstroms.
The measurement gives 1.3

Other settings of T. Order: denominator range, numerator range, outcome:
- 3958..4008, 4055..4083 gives 1.22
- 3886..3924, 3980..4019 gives 1.18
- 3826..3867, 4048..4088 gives 1.44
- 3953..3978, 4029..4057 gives 1.09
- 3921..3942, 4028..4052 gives 1.44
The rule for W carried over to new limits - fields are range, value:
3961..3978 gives 69.9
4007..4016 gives 64.13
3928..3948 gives 55.68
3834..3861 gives 54.56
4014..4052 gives 63.15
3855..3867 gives 103.2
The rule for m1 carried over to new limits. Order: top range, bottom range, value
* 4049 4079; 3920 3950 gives 1.53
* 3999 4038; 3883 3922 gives 1.21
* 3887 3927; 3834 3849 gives 1.29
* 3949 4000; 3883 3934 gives 1.15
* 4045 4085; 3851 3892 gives 1.03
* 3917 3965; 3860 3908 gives 0.76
